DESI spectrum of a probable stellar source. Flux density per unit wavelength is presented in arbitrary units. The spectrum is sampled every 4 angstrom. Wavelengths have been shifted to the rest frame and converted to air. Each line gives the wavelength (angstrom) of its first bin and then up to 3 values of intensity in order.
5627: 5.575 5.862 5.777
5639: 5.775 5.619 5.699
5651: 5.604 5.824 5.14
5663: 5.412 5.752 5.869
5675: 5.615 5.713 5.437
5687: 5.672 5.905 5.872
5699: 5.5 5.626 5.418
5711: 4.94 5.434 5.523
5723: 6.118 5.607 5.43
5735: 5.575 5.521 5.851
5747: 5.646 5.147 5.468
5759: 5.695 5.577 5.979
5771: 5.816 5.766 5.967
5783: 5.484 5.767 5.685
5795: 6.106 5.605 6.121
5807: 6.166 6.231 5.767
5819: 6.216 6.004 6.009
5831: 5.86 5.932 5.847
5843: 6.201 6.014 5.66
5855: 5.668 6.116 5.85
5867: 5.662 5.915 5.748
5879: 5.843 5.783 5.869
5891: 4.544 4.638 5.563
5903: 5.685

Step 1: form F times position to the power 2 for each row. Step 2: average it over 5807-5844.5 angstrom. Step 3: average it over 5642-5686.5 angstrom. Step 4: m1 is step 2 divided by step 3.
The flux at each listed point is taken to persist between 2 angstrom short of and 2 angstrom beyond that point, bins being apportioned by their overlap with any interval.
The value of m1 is 1.13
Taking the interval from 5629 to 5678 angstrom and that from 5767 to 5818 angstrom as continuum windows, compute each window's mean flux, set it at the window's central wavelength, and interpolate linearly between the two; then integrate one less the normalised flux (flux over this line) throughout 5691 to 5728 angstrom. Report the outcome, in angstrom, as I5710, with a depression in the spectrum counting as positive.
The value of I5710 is 1.1 angstrom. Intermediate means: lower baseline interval 5.66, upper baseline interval 5.88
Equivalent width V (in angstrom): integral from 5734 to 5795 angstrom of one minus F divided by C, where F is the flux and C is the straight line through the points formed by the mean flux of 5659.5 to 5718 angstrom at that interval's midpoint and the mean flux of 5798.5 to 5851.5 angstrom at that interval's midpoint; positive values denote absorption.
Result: 1.34 angstrom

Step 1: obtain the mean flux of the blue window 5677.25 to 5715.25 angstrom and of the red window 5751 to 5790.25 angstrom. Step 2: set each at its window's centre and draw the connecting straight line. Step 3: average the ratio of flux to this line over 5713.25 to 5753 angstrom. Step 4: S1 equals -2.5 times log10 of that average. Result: 0.01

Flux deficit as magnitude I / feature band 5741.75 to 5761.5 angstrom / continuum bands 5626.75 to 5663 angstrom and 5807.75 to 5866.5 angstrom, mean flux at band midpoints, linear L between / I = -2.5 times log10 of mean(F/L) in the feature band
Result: 0.05 mag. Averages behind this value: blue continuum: 5.64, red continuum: 5.95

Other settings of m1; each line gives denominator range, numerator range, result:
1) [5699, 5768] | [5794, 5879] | 1.11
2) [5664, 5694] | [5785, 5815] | 1.09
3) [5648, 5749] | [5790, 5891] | 1.10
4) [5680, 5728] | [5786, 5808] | 1.09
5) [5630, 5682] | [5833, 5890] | 1.11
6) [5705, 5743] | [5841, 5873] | 1.12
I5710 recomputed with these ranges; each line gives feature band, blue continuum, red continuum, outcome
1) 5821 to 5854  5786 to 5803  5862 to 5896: -1.4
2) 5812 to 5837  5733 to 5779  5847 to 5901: -1.5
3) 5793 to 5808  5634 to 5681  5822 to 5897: -0.7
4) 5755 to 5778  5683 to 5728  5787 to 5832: 0.3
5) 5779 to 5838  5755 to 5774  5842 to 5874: -1.3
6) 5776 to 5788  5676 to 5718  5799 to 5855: 0.2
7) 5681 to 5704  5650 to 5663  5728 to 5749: -0.5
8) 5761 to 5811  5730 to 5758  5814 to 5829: -0.5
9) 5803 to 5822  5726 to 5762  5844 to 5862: -1.1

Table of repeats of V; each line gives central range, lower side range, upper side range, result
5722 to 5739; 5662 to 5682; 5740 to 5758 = -0.2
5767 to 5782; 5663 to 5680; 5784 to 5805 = -0.1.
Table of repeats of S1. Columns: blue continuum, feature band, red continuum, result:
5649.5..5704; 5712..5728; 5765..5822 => 0.02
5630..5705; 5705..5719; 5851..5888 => 0.08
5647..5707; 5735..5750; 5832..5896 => 0.01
